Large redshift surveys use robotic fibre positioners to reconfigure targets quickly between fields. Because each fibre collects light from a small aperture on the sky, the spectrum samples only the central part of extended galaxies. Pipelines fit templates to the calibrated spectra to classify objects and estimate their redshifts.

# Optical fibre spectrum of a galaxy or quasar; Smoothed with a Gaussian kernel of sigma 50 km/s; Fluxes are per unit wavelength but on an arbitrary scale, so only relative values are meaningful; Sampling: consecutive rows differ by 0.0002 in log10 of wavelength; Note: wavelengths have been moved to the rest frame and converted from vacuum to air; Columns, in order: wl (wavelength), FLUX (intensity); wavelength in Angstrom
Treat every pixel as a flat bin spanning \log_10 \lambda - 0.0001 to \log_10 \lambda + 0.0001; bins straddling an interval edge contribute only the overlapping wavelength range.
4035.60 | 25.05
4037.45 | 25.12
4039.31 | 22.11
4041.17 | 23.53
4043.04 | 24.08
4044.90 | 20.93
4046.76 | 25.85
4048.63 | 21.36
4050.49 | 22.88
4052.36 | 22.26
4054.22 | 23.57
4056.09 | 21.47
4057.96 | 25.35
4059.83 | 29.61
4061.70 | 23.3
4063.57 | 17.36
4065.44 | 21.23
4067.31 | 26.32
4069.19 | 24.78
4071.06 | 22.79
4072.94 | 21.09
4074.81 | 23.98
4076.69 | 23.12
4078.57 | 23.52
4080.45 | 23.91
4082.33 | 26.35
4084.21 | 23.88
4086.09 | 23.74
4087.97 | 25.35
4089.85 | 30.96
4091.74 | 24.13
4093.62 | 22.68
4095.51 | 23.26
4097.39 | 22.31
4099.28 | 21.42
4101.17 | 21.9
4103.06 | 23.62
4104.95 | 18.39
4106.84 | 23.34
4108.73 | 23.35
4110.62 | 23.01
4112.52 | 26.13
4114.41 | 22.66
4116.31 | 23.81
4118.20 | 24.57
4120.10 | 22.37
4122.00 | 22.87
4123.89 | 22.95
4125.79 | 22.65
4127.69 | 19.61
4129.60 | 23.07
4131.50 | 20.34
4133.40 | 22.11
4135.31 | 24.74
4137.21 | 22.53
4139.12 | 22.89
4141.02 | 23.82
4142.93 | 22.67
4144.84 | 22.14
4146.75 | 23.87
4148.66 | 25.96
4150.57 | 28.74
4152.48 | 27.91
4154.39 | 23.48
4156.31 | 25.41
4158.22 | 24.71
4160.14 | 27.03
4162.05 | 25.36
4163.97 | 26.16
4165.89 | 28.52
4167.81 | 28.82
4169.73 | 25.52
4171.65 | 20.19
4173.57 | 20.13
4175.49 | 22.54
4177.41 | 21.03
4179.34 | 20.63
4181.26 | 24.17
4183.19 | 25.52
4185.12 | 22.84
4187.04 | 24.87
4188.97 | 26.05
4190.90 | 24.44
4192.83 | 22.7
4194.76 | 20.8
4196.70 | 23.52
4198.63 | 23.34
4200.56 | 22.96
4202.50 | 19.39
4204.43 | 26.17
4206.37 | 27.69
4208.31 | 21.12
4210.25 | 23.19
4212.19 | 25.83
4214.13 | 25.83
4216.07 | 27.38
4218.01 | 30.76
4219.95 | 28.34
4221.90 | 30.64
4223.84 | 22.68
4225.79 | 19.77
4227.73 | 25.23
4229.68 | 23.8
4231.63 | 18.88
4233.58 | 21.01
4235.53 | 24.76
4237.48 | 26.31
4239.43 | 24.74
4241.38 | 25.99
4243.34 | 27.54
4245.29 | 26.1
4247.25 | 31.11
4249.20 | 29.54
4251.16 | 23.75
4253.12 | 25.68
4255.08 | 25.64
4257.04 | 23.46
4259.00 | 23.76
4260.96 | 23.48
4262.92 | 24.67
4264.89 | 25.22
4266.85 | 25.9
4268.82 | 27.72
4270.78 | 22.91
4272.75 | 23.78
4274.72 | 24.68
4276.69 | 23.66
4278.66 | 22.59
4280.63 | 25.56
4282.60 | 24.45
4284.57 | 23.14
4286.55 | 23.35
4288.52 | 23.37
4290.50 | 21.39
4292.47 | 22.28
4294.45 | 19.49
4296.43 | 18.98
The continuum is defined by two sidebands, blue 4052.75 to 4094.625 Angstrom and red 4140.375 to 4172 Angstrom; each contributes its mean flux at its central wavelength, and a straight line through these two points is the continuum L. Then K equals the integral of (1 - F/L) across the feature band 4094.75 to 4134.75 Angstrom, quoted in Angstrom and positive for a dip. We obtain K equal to 3.4 Angstrom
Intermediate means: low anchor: 24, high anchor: 25.4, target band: 22.6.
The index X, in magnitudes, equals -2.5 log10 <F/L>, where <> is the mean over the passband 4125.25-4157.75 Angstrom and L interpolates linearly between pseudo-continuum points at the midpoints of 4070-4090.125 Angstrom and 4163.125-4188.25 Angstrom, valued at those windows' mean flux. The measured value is 0.016 mag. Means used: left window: 24.2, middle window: 23.7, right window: 23.9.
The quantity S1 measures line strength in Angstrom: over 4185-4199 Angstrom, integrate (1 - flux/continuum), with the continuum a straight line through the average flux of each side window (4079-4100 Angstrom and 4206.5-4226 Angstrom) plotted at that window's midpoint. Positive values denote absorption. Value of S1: 1.1 Angstrom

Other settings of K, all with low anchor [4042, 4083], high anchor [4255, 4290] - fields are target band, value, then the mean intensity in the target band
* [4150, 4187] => -1.3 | 24.6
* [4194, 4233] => -0.6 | 24.3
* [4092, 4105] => 0.7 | 22.3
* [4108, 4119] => -0.2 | 23.9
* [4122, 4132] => 0.7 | 21.9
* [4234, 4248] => -1.3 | 26.4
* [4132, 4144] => 0.3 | 23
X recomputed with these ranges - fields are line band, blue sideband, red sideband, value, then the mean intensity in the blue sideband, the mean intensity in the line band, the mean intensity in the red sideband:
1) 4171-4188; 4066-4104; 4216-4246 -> 0.104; 23.9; 22.5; 25.2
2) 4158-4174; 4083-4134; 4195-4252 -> -0.055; 23.2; 25.3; 25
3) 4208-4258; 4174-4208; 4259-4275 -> -0.057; 23.4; 25.4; 24.7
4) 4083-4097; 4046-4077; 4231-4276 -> -0.055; 23.3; 24.8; 25.1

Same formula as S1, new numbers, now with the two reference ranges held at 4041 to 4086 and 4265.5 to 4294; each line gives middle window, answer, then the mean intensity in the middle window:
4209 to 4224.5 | -2.02 Angstrom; 26.8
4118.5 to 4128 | 0.45 Angstrom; 22.4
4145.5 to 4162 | -1.53 Angstrom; 25.8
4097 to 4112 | 0.79 Angstrom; 22.3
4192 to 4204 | 0.71 Angstrom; 22.3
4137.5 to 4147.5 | 0.24 Angstrom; 23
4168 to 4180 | 0.76 Angstrom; 22.2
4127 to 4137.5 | 0.65 Angstrom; 22.1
